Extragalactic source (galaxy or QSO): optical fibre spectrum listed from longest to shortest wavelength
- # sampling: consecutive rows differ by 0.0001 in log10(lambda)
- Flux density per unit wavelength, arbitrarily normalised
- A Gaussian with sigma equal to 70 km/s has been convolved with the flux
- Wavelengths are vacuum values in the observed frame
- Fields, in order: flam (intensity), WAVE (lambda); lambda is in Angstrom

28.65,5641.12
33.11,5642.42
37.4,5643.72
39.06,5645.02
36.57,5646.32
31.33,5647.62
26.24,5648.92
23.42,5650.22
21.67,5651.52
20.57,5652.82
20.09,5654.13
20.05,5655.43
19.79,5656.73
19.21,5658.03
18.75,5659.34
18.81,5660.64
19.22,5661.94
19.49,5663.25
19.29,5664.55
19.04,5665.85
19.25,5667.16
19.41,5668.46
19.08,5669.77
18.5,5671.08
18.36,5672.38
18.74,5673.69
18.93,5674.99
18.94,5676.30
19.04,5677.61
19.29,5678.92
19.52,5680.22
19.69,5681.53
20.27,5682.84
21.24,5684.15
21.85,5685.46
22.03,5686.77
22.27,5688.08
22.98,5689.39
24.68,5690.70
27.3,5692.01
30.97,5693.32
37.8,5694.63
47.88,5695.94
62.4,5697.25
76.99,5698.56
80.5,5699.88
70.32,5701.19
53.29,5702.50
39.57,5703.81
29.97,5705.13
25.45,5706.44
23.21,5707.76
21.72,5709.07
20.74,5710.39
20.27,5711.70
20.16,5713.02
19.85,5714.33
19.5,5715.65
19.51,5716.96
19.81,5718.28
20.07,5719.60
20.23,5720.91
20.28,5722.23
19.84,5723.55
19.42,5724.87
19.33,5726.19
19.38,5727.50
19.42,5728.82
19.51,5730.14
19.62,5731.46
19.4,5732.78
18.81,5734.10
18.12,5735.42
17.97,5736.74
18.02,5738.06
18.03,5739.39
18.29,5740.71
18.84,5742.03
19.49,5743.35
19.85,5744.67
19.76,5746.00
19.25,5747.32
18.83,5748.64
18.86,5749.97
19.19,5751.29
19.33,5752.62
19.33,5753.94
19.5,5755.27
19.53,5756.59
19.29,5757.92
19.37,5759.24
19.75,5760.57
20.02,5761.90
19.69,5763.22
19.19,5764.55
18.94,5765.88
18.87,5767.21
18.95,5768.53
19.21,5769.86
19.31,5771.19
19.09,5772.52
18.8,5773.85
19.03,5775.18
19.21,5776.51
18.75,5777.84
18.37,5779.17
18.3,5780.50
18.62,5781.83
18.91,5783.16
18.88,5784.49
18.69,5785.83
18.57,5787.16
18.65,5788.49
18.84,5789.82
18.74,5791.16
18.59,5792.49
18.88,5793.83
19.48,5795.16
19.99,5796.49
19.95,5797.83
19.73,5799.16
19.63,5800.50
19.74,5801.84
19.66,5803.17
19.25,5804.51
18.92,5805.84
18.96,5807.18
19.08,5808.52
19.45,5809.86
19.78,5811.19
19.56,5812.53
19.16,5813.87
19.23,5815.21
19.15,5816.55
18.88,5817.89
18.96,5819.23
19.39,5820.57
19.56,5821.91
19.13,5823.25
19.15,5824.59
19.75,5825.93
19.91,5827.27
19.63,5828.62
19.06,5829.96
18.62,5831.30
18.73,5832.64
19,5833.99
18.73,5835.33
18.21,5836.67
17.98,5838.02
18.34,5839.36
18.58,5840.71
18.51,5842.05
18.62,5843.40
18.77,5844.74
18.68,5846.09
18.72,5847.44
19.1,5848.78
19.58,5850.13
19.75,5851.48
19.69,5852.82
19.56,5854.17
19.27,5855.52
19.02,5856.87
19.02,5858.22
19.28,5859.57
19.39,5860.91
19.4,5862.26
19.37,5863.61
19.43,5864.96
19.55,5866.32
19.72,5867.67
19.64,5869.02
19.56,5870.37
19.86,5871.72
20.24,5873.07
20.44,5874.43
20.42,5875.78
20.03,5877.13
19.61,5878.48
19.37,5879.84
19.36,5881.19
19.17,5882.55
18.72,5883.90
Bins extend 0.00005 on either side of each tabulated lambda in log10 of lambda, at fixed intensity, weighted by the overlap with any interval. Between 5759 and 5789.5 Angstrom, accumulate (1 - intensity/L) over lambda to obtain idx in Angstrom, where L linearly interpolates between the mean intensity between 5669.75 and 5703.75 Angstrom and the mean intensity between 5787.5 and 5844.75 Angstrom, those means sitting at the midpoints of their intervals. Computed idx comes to 5.7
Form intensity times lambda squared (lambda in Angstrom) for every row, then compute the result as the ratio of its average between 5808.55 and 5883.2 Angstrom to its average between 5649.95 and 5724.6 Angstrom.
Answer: 0.8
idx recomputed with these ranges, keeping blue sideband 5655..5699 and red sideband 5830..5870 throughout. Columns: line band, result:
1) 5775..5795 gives 2.2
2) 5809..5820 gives 0.5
